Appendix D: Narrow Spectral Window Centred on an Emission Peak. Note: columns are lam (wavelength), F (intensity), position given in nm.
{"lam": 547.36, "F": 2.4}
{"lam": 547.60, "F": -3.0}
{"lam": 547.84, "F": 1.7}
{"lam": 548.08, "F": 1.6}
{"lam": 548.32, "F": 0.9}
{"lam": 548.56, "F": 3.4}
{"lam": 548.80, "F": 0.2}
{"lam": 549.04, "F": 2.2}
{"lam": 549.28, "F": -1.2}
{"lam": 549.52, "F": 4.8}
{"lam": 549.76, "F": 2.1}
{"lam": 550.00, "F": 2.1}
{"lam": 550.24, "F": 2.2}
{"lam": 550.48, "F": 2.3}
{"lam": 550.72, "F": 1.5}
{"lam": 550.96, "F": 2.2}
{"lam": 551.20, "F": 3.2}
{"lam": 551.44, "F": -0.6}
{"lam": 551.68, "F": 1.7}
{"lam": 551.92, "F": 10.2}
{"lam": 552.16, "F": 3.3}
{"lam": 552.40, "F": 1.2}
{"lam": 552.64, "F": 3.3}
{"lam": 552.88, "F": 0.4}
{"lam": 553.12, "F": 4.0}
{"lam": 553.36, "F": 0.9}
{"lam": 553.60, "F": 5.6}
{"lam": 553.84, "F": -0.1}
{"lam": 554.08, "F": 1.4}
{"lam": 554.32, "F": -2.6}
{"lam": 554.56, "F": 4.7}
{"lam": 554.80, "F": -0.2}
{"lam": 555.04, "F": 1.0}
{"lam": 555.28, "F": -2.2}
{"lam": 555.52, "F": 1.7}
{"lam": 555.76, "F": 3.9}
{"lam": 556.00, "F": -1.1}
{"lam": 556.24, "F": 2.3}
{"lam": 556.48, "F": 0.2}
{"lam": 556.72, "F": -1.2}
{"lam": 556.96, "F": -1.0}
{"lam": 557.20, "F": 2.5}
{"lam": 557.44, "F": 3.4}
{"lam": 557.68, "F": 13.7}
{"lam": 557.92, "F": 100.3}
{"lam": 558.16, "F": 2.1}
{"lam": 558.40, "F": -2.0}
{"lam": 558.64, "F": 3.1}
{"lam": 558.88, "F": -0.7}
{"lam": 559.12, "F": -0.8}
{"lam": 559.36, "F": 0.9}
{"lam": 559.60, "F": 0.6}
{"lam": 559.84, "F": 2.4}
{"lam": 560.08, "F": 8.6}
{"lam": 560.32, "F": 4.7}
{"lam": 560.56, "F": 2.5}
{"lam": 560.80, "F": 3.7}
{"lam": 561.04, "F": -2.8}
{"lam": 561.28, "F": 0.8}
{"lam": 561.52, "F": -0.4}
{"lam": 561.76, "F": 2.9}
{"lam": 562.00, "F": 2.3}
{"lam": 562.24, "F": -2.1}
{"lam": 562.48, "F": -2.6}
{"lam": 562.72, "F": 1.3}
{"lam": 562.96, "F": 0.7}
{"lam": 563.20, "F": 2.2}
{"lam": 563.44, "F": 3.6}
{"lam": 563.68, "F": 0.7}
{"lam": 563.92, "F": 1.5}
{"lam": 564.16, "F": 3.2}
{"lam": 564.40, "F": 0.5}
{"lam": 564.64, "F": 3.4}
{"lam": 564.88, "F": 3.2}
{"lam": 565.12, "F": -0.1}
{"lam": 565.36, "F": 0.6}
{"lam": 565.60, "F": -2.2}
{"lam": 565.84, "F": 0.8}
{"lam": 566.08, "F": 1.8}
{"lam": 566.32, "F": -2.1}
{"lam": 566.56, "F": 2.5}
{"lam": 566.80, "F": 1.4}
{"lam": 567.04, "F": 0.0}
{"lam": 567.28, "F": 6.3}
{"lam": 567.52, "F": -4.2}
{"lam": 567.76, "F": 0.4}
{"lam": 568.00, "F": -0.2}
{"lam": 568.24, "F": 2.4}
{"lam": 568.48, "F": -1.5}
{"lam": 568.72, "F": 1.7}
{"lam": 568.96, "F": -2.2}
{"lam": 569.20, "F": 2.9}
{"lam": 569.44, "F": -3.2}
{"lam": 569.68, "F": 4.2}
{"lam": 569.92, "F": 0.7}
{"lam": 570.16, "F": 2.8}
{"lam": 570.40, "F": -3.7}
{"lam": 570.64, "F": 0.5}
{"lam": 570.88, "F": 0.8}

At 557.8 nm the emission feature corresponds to Mg II 2798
